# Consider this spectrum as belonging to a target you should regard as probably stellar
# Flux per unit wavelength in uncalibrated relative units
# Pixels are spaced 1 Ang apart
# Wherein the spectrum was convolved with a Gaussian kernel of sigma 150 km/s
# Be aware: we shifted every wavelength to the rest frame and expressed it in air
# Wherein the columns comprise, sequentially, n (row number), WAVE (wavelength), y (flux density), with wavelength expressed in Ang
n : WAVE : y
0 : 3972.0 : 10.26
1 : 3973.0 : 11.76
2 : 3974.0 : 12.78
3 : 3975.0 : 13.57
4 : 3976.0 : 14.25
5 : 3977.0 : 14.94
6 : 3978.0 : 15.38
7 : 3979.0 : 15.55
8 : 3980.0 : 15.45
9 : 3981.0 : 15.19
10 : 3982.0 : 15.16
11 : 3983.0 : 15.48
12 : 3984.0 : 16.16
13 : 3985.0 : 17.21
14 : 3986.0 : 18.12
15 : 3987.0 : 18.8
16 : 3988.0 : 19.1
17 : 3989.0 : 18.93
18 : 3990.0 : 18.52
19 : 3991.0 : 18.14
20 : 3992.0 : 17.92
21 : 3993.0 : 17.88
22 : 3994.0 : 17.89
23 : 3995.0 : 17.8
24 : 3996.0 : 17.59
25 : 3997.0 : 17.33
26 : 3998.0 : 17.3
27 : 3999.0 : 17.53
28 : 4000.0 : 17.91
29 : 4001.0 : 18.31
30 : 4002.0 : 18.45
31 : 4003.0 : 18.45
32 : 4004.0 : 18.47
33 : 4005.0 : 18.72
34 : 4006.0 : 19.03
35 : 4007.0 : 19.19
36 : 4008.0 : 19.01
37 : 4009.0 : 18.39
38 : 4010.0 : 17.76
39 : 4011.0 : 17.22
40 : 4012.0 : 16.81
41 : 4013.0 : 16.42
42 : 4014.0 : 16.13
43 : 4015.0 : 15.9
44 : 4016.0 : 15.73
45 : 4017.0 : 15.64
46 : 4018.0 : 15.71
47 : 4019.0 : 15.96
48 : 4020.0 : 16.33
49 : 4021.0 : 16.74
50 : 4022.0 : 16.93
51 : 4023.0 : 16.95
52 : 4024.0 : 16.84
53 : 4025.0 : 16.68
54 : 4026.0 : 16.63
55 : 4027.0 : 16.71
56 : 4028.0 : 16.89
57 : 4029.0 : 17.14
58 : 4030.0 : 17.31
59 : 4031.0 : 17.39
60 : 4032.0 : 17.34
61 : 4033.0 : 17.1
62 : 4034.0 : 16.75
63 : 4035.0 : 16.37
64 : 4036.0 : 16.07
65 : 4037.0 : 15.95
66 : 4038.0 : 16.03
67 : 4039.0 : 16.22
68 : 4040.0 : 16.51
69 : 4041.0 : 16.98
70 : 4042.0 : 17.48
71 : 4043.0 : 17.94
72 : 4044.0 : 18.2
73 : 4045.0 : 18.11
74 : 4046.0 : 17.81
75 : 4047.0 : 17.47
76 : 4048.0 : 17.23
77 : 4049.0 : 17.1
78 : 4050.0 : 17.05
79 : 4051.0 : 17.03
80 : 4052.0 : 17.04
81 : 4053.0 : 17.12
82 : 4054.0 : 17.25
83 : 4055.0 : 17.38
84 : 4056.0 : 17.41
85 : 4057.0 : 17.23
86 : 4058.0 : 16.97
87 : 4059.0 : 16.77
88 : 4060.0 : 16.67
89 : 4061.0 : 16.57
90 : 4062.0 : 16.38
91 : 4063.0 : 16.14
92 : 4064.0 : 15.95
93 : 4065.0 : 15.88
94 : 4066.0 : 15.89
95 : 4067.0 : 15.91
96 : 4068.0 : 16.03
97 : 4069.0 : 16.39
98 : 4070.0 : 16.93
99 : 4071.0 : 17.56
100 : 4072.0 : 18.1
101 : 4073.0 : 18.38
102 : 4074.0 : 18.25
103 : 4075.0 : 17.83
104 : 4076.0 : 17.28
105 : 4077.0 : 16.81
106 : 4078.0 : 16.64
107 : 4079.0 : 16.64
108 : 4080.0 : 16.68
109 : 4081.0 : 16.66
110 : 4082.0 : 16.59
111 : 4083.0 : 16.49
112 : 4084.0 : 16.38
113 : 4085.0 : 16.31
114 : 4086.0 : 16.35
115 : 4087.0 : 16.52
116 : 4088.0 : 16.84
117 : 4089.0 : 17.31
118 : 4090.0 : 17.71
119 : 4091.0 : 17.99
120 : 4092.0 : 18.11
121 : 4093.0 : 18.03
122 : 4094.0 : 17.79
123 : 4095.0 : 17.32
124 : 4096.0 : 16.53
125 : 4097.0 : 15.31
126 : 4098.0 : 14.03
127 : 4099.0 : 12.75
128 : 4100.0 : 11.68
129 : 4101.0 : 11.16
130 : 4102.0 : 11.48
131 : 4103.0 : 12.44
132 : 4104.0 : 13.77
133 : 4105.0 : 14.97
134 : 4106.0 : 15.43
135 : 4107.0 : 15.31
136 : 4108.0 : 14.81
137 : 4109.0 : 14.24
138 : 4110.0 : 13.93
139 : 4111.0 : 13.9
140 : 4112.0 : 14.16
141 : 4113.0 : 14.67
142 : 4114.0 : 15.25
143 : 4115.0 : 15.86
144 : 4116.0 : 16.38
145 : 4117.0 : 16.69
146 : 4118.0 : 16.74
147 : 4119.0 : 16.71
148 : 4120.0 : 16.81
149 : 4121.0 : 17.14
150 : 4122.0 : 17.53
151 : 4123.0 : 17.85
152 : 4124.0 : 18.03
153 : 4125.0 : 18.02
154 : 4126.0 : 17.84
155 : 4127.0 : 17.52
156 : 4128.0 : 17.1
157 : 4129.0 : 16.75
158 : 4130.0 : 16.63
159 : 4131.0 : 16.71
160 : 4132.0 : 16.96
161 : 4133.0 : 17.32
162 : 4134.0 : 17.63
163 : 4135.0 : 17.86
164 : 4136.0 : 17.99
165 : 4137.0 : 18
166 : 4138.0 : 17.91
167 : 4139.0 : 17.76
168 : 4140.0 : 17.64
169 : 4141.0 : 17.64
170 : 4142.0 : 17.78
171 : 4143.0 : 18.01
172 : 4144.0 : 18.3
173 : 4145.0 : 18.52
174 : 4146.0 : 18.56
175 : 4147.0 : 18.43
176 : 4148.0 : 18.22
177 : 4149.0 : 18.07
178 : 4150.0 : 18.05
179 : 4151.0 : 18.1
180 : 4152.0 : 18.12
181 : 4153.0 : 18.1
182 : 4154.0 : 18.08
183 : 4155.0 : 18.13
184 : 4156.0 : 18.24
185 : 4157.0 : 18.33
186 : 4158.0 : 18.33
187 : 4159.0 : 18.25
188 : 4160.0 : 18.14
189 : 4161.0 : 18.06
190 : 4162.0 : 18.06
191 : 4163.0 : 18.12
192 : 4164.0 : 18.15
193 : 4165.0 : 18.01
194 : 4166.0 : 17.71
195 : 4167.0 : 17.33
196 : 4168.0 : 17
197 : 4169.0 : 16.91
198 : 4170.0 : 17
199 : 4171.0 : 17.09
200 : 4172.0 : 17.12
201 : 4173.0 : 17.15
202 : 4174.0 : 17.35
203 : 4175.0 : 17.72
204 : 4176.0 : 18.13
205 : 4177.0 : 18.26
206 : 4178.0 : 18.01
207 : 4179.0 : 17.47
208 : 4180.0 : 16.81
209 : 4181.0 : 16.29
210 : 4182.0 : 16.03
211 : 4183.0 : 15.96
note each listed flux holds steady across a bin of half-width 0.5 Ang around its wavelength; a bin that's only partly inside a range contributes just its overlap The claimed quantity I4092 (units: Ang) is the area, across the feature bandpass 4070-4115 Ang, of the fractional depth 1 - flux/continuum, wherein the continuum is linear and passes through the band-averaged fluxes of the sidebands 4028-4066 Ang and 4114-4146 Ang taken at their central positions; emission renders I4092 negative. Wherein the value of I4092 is 3.5 Ang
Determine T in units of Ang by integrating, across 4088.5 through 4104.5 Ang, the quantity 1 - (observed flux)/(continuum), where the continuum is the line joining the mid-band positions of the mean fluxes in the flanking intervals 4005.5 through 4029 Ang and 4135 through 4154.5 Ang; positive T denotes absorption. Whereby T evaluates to 2.2 Ang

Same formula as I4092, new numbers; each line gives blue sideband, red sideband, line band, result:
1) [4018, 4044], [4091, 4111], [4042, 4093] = -4.31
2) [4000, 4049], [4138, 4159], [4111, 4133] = 1.52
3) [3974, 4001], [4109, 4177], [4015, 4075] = 0.64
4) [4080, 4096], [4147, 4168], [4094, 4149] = 3.99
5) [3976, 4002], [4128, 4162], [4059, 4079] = 0.82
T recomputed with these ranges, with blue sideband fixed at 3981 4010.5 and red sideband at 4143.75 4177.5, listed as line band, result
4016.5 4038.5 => 1.6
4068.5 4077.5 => 0.2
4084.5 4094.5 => 0.3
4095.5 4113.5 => 4.0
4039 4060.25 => 0.8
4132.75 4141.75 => 0.1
